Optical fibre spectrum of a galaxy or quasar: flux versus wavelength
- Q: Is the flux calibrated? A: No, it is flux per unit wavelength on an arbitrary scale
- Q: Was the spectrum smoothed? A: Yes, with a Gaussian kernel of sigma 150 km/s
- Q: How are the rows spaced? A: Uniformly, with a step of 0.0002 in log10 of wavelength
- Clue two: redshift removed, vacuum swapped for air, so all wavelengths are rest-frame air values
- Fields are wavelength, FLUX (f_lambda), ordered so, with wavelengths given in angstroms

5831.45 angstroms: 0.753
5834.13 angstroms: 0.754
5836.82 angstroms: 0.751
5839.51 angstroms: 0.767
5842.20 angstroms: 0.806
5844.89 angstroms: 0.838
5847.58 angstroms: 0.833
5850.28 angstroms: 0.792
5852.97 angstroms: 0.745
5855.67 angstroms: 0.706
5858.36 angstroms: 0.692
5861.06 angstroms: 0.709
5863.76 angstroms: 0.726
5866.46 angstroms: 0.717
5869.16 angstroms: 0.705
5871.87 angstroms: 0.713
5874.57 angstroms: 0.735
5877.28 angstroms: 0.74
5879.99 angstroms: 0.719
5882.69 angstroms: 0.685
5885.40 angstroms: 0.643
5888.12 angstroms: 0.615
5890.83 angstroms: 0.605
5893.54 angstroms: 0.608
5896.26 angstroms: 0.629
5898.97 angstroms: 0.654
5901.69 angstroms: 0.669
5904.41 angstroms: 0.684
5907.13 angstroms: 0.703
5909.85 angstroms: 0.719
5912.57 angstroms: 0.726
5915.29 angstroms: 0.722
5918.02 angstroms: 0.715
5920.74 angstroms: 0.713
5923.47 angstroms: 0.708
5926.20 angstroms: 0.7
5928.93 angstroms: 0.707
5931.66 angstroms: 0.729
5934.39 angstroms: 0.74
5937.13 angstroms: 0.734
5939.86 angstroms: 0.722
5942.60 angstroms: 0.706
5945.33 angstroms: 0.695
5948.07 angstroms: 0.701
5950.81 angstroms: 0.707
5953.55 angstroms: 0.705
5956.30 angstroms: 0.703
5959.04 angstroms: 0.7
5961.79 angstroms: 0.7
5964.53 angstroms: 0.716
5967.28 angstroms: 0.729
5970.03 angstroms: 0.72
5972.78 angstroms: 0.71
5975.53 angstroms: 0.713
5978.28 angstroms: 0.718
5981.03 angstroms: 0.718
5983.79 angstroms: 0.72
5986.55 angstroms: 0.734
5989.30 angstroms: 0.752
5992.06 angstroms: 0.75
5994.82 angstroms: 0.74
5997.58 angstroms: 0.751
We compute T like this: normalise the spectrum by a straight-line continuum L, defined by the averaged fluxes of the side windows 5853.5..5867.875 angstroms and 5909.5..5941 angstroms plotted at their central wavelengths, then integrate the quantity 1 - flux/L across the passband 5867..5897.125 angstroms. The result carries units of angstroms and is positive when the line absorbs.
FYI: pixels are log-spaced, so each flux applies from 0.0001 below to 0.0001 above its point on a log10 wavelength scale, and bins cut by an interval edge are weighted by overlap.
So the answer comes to 1.7 angstroms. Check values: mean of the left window 0.712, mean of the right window 0.72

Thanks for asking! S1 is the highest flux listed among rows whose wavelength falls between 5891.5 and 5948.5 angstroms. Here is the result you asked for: 0.74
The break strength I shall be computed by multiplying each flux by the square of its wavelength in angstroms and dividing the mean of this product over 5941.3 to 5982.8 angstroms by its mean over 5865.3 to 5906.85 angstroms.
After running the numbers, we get 1.08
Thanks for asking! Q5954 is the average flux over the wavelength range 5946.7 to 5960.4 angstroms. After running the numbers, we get 0.703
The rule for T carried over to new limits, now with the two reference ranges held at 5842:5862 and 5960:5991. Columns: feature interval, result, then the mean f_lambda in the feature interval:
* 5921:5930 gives 0.4 angstroms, 0.706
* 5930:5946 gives 0.3 angstroms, 0.722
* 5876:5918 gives 4.1 angstroms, 0.676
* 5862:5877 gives 0.7 angstroms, 0.72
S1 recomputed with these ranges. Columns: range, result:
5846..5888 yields 0.833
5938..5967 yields 0.722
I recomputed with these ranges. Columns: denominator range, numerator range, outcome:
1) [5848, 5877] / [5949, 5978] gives 1.01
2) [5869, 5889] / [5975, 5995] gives 1.09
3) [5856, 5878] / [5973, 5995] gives 1.06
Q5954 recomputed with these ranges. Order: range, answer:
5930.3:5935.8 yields 0.734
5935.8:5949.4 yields 0.712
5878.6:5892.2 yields 0.654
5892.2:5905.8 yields 0.649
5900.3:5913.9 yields 0.7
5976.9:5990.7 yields 0.729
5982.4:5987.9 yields 0.726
